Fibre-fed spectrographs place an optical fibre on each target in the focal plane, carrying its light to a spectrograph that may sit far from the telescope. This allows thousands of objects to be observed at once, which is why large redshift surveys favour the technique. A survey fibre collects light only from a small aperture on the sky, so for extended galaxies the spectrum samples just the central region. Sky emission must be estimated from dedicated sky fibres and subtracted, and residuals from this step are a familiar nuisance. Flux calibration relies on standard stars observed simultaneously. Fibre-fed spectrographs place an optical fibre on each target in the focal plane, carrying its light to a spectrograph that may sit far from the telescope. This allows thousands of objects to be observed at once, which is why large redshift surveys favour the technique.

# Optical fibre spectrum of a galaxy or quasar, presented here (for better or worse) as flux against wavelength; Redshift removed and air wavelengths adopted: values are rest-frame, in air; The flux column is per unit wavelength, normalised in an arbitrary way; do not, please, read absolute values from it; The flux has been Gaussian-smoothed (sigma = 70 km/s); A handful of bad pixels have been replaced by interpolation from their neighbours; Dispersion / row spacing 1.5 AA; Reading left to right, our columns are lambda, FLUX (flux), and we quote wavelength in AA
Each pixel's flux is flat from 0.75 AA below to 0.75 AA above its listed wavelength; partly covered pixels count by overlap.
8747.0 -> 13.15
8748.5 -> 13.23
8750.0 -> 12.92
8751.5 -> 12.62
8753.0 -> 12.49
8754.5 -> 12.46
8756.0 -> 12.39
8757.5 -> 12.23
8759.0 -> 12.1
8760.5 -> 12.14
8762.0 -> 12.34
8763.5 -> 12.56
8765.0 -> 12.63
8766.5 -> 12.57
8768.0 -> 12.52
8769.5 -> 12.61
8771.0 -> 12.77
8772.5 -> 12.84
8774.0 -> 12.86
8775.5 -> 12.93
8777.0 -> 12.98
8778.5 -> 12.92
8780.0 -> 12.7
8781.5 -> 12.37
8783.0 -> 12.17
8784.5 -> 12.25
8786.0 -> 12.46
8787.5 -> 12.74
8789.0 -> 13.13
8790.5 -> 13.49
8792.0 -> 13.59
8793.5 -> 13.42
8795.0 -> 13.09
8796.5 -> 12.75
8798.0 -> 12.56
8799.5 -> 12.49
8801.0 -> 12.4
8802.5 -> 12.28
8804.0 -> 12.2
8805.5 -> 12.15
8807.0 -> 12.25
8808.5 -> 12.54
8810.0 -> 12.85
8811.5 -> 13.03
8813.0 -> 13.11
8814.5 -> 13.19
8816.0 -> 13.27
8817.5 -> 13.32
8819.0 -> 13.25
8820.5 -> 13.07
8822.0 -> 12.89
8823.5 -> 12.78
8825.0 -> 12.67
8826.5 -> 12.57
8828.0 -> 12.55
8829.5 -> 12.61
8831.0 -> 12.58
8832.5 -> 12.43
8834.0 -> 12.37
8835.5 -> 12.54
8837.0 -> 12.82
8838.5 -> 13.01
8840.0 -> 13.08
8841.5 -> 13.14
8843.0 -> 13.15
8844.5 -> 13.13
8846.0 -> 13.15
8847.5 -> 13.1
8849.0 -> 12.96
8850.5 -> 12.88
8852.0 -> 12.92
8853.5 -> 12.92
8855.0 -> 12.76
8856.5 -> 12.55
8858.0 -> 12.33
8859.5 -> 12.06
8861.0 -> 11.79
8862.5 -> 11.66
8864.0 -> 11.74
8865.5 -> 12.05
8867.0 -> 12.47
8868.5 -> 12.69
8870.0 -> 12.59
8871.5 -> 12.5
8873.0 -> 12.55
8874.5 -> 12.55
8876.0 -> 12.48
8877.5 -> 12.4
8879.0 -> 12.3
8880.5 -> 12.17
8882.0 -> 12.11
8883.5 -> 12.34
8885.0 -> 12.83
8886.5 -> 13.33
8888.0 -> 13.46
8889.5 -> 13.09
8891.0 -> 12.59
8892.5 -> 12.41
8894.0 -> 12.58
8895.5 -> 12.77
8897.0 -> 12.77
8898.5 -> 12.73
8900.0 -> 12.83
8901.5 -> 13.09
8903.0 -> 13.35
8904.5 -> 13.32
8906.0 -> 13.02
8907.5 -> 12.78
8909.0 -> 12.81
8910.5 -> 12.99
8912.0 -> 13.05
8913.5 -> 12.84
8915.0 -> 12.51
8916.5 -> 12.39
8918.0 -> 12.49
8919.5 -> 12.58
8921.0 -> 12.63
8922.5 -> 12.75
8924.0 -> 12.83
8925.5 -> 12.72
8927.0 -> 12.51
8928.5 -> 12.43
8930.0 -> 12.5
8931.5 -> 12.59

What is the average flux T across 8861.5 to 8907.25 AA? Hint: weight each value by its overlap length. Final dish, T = 12.6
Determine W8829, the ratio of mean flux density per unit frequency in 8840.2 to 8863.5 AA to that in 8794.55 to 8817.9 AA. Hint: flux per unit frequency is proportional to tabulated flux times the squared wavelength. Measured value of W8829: 1.01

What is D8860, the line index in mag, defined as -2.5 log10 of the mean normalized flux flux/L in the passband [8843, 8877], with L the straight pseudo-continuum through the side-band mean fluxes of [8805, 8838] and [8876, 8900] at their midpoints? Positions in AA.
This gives 0.01 mag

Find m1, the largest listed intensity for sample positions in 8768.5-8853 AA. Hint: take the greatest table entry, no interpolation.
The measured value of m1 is 13.59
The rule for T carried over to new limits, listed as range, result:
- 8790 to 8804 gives 12.8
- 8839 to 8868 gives 12.6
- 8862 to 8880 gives 12.3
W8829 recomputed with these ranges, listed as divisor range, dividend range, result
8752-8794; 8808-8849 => 1.03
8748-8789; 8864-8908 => 1.03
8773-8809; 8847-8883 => 1.00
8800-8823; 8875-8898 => 1.01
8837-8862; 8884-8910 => 1.02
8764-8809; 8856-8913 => 1.02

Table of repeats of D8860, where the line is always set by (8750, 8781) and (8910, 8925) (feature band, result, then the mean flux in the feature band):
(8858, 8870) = 0.05 mag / 12.1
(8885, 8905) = -0.02 mag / 12.9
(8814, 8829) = -0.03 mag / 12.9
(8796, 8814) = 0.01 mag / 12.6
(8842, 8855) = -0.03 mag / 13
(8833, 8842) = -0.01 mag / 12.8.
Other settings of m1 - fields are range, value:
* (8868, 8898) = 13.46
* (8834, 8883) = 13.15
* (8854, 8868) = 12.76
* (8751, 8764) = 12.62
